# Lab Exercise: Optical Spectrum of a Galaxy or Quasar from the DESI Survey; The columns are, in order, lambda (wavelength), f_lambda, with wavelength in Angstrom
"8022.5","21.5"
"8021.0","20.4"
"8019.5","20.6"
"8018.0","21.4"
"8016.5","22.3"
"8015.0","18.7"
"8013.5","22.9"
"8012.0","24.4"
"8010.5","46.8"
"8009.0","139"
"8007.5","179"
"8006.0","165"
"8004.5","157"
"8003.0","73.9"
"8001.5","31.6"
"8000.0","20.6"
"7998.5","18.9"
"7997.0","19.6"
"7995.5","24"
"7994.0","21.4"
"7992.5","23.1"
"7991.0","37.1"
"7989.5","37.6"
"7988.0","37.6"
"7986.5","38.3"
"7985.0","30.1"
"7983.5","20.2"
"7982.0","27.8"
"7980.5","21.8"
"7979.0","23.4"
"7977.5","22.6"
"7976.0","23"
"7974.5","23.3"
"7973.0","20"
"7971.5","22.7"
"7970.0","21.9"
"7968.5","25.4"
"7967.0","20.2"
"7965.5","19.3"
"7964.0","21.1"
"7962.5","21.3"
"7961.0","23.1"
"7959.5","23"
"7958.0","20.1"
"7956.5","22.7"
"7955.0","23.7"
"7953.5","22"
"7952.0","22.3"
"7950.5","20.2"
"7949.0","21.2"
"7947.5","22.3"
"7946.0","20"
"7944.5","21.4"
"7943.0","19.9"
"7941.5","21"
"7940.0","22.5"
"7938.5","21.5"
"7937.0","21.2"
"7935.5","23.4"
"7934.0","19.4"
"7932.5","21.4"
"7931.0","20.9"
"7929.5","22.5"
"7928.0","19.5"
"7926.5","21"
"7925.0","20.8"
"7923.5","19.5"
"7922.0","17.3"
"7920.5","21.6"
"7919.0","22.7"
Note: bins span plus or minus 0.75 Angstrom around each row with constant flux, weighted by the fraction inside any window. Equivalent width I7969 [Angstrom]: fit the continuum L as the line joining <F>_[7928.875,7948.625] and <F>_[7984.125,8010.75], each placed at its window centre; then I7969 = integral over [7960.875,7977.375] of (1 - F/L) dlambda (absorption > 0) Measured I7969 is 7.8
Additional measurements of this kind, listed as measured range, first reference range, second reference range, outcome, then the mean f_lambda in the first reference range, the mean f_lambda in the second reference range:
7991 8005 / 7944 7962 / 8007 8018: 2.86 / 21.8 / 59.2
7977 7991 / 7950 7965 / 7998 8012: 7.21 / 21.9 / 90.1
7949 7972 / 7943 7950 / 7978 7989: 1.84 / 21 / 28.5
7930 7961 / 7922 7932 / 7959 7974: -0.68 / 20.5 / 21.8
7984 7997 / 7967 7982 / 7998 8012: 5.95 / 22.8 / 90.1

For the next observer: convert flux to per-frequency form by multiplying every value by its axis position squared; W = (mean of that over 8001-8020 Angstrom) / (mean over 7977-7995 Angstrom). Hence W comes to 2.6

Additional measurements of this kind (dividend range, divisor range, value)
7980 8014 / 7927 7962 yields 2.52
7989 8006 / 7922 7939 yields 2.33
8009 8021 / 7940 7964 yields 1.51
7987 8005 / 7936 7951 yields 1.93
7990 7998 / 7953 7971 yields 1.16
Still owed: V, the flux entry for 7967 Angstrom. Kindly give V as 20.2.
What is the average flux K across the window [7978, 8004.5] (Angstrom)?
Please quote 33.4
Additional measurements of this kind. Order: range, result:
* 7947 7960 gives 21.9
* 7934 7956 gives 21.6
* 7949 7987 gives 23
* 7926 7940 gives 21.3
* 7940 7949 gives 21.1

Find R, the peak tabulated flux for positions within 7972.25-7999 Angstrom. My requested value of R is 38.3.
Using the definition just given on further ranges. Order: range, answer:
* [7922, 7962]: 23.7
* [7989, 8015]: 179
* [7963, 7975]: 25.4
